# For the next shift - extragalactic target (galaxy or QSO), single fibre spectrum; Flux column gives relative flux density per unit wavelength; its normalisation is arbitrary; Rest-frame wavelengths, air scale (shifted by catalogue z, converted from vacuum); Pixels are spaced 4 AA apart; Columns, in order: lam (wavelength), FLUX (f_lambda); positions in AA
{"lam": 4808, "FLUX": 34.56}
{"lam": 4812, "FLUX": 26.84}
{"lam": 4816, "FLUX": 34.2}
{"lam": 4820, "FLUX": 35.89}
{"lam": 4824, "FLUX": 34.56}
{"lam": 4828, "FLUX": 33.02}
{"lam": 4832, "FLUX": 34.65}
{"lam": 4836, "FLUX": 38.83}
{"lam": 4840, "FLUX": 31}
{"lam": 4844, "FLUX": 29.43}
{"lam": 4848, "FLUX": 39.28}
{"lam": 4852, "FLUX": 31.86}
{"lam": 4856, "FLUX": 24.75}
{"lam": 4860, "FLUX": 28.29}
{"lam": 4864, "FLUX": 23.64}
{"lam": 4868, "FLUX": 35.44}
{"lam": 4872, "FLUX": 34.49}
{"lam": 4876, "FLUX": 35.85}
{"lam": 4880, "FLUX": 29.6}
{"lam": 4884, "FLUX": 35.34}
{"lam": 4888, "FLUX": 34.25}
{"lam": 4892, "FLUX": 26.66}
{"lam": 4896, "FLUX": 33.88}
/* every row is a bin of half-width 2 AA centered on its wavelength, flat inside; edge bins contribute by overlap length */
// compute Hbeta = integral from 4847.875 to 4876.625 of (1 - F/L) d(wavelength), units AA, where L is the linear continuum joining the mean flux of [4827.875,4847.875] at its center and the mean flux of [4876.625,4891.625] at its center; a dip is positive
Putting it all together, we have 1.9 AA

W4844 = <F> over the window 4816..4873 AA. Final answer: 32.5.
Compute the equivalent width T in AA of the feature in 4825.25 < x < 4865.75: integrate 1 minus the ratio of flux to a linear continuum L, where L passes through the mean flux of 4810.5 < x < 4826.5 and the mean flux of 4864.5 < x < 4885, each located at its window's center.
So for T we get 2.0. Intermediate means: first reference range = 33.1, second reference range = 33.3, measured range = 31.6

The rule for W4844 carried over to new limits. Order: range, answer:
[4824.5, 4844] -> 33.9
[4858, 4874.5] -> 30.6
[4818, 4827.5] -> 34.9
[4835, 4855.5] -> 33.2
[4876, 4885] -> 32.9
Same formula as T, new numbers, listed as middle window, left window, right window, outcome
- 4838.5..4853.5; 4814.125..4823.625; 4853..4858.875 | -2.3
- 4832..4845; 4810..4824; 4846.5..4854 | 0.3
